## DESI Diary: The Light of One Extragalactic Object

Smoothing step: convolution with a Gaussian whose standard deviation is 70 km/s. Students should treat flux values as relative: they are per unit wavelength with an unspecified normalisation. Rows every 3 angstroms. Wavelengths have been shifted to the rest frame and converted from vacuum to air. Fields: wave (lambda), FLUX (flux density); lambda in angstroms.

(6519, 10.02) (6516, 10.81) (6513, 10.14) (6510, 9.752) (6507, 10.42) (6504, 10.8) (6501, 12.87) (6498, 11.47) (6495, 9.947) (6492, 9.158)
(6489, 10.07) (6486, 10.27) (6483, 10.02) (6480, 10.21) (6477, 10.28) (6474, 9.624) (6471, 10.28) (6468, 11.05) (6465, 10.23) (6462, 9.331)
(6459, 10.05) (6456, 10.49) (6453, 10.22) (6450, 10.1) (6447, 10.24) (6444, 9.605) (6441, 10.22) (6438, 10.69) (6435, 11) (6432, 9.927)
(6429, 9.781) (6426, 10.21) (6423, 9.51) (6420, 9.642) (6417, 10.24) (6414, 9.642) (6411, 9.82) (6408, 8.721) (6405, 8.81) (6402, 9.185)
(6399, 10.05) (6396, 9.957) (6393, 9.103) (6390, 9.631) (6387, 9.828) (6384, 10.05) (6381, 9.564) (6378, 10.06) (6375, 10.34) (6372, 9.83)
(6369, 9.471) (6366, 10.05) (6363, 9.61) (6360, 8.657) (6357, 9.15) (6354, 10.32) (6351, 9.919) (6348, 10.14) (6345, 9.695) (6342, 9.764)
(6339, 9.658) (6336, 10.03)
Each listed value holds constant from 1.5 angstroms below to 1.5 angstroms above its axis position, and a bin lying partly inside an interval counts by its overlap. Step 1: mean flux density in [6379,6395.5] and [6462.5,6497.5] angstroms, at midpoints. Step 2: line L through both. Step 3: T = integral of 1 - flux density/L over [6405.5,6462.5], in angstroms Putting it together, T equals -0.37 angstroms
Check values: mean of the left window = 9.67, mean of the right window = 10.1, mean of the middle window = 9.96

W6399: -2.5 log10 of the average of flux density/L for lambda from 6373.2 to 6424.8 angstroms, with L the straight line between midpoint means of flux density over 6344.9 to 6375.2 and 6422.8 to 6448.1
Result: 0.03 mag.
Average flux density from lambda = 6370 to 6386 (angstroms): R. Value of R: 9.95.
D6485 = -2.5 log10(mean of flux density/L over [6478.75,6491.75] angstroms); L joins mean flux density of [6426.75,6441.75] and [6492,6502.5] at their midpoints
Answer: 0.09 mag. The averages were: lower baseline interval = 10.3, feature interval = 10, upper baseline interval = 11.1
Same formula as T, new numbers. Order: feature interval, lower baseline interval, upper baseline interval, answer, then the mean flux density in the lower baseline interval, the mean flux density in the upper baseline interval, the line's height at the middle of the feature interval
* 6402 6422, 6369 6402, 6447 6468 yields 0.9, 9.79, 10.2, 9.93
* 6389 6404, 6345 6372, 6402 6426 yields 0.0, 9.68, 9.51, 9.56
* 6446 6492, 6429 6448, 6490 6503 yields 1.8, 10.2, 10.8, 10.6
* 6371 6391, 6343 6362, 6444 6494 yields -0.3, 9.65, 10.1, 9.76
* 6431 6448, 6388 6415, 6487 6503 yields -0.6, 9.44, 10.7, 9.95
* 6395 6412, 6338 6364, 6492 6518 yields 1.0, 9.66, 10.7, 10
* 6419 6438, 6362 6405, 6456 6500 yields -0.2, 9.73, 10.2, 9.95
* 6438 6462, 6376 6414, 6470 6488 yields -0.5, 9.58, 10.1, 9.93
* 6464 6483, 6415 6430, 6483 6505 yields 0.2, 9.87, 10.6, 10.4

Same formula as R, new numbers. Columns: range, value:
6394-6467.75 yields 9.92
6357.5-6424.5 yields 9.62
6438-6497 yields 10.1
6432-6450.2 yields 10.3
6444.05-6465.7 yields 10.1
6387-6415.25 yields 9.45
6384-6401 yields 9.73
